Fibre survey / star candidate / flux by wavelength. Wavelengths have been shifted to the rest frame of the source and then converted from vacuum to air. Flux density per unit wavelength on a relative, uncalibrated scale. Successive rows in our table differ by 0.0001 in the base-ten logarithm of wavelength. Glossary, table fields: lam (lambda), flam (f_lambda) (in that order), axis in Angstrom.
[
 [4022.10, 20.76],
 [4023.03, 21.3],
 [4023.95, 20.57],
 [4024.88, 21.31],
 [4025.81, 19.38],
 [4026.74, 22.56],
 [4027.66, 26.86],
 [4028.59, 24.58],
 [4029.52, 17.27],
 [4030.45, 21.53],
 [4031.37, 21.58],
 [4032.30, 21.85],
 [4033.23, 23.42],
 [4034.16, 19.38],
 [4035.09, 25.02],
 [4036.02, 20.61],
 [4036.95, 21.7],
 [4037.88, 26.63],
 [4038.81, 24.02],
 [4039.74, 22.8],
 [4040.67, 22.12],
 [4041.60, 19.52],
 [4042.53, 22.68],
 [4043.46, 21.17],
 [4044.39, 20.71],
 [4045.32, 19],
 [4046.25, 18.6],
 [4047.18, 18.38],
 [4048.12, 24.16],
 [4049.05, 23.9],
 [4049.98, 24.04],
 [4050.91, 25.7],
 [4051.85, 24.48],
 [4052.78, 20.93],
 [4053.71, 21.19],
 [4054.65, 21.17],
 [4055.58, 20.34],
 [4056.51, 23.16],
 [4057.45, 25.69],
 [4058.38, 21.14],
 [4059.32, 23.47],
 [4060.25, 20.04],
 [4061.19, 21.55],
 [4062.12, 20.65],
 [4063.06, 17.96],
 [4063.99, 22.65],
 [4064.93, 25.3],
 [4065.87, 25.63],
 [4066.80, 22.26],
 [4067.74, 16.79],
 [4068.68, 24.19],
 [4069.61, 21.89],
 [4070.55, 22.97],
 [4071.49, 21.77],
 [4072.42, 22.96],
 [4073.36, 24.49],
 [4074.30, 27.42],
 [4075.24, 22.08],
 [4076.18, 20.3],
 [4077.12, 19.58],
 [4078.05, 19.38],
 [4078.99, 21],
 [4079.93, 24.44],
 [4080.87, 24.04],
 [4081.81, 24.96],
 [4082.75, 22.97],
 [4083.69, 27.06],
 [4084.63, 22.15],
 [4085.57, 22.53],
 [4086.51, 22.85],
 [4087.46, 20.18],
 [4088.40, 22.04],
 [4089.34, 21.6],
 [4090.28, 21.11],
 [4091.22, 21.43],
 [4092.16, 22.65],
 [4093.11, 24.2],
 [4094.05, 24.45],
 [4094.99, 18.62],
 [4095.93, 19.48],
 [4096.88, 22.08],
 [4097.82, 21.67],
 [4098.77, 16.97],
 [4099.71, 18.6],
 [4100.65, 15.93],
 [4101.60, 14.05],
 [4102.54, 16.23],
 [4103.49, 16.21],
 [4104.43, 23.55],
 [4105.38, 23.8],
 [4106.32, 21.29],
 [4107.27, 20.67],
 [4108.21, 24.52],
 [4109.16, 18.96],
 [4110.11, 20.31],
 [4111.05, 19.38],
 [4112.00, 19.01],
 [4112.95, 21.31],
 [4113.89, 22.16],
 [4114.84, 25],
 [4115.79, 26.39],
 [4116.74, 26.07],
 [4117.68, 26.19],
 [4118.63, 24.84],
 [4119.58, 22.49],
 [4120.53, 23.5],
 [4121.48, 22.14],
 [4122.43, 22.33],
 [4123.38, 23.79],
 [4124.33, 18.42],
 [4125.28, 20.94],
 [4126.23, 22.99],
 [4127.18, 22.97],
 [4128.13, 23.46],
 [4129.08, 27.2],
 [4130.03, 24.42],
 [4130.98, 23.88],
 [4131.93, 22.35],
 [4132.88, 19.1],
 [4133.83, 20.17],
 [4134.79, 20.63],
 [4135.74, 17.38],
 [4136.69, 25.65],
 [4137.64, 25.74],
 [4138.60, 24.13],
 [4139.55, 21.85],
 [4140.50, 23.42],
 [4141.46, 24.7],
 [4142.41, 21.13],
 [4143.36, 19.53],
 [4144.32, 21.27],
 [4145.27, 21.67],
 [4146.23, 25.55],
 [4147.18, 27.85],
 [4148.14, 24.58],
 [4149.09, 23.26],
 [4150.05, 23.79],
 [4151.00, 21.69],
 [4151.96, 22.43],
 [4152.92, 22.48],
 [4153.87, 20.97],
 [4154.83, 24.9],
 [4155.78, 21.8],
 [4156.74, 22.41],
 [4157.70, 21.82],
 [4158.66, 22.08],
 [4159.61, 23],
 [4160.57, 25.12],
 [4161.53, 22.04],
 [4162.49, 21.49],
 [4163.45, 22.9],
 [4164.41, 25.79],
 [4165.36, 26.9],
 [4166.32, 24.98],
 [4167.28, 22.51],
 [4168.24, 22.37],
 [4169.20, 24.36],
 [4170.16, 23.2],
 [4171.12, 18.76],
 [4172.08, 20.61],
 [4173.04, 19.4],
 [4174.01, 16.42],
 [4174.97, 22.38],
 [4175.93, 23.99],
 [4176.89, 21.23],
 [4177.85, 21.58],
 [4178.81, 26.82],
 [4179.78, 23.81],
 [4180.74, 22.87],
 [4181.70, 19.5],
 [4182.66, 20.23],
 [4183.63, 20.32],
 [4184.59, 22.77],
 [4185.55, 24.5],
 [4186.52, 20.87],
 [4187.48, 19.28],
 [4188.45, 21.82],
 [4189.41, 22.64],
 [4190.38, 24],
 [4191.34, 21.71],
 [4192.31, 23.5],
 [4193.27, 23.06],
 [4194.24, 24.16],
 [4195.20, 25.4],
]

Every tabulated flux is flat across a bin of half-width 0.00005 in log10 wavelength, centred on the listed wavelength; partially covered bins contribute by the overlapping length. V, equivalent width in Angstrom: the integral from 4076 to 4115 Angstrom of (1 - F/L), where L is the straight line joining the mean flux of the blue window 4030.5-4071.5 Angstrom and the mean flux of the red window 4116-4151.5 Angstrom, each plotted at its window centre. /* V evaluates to 2.5 Angstrom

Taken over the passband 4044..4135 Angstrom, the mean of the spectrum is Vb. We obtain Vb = 22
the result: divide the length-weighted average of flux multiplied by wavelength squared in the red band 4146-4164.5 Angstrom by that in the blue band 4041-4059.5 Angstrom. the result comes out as 1.11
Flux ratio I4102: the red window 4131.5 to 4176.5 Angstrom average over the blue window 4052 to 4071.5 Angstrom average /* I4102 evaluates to 1.0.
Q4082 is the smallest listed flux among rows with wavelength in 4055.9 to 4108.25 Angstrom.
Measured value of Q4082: 14.05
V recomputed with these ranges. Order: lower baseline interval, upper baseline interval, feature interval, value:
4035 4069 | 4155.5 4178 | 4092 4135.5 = 1.3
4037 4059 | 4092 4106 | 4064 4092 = -2.4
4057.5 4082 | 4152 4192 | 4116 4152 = -1.1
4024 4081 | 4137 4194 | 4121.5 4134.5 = 0.0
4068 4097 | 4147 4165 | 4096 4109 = 1.7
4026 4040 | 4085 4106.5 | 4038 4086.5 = -1.7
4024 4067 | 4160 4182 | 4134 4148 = -0.2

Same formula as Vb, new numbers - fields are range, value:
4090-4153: 22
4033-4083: 22.3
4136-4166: 23.3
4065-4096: 22.5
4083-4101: 21.4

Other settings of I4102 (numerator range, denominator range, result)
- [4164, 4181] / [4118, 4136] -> 1.01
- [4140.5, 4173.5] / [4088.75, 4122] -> 1.07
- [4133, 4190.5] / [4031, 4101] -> 1.02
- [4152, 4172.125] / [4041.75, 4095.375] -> 1.03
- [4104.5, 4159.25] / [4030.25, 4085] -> 1.02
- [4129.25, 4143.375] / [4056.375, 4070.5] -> 1.01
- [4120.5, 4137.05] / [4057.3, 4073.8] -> 1.00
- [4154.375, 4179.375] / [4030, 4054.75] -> 1.02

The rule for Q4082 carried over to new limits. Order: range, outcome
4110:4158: 17.38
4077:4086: 19.38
